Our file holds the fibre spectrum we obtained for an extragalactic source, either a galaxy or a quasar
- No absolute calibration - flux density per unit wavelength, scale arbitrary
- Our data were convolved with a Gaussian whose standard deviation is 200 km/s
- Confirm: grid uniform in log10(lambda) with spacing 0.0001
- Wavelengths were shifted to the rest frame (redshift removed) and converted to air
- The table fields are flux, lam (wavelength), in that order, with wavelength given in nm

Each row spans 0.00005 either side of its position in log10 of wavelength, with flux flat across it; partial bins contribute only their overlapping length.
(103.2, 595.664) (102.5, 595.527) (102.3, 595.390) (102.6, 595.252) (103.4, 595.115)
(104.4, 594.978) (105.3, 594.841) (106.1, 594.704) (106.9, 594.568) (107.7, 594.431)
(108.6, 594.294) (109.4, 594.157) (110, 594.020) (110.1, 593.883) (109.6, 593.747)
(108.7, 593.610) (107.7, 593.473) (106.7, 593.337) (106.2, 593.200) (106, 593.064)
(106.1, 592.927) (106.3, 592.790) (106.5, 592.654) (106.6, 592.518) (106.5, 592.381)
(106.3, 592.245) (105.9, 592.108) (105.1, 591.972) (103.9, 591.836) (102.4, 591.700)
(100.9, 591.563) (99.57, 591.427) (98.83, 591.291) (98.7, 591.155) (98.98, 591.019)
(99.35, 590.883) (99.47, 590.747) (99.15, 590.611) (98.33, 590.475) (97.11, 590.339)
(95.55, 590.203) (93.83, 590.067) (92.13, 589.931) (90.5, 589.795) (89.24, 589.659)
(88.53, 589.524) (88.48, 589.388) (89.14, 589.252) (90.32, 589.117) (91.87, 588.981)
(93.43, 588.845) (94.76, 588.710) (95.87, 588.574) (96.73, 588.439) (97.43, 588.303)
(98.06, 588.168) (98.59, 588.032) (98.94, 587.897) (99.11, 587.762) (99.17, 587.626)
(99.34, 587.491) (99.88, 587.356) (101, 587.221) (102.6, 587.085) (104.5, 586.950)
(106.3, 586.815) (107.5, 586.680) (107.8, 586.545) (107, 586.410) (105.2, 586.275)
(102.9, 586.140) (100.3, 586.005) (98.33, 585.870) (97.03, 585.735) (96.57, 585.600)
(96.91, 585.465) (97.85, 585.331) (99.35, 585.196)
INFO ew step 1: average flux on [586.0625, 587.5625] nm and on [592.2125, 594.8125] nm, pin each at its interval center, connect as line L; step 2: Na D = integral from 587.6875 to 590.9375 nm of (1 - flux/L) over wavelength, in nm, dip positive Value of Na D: 0.32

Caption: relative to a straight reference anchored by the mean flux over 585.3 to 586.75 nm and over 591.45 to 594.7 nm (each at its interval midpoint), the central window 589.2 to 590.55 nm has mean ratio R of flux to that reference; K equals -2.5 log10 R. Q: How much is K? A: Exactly 0.13 mag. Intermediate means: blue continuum 102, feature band 92.3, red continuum 107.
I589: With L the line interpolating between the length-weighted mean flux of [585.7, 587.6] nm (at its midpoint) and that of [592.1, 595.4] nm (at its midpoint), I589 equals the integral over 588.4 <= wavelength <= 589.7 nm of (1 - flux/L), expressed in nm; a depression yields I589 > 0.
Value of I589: 0.15 nm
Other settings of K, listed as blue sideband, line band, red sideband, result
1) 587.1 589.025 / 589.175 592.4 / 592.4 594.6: 0.05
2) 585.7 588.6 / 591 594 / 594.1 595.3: 0.00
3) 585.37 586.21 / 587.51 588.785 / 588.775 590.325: -0.04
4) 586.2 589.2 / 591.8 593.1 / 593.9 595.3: -0.02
